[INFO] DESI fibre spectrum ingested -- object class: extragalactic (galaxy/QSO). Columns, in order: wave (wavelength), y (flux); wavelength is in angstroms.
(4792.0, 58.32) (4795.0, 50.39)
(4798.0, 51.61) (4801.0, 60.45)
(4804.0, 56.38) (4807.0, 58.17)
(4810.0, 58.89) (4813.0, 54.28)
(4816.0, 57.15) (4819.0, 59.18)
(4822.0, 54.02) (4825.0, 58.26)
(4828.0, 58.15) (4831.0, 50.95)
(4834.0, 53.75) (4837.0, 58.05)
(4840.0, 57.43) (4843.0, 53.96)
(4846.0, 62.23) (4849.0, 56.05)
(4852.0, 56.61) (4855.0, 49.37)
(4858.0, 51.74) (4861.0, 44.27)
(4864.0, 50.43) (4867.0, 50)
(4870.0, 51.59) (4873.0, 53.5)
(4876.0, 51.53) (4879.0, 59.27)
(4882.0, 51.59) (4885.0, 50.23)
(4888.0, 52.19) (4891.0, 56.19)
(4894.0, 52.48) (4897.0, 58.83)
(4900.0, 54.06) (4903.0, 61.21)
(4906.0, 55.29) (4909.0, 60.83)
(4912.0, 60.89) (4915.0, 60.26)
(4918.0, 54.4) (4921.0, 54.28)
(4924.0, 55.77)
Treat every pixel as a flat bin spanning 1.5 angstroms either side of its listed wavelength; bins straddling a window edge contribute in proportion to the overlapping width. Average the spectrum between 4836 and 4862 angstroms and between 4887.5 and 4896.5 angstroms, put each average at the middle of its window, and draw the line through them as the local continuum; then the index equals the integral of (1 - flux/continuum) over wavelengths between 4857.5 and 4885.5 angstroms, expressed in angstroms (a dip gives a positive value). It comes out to 1.5 angstroms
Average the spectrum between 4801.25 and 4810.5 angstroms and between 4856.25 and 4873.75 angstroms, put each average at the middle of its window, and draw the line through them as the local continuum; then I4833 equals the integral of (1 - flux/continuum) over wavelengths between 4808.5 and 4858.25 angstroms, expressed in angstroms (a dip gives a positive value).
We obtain -1.5 angstroms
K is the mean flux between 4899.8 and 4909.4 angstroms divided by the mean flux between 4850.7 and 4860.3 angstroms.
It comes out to 1.12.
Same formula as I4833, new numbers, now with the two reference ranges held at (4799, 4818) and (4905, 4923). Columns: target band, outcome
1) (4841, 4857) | 0.54 angstroms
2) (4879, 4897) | 1.25 angstroms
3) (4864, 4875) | 1.16 angstroms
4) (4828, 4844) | 0.65 angstroms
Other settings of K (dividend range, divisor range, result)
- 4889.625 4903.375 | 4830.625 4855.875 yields 1.01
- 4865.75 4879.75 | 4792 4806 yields 0.96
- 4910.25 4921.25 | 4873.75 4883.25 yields 1.07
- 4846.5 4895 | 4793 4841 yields 0.94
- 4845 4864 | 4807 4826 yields 0.93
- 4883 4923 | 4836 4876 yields 1.05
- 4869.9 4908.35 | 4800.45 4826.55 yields 0.95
